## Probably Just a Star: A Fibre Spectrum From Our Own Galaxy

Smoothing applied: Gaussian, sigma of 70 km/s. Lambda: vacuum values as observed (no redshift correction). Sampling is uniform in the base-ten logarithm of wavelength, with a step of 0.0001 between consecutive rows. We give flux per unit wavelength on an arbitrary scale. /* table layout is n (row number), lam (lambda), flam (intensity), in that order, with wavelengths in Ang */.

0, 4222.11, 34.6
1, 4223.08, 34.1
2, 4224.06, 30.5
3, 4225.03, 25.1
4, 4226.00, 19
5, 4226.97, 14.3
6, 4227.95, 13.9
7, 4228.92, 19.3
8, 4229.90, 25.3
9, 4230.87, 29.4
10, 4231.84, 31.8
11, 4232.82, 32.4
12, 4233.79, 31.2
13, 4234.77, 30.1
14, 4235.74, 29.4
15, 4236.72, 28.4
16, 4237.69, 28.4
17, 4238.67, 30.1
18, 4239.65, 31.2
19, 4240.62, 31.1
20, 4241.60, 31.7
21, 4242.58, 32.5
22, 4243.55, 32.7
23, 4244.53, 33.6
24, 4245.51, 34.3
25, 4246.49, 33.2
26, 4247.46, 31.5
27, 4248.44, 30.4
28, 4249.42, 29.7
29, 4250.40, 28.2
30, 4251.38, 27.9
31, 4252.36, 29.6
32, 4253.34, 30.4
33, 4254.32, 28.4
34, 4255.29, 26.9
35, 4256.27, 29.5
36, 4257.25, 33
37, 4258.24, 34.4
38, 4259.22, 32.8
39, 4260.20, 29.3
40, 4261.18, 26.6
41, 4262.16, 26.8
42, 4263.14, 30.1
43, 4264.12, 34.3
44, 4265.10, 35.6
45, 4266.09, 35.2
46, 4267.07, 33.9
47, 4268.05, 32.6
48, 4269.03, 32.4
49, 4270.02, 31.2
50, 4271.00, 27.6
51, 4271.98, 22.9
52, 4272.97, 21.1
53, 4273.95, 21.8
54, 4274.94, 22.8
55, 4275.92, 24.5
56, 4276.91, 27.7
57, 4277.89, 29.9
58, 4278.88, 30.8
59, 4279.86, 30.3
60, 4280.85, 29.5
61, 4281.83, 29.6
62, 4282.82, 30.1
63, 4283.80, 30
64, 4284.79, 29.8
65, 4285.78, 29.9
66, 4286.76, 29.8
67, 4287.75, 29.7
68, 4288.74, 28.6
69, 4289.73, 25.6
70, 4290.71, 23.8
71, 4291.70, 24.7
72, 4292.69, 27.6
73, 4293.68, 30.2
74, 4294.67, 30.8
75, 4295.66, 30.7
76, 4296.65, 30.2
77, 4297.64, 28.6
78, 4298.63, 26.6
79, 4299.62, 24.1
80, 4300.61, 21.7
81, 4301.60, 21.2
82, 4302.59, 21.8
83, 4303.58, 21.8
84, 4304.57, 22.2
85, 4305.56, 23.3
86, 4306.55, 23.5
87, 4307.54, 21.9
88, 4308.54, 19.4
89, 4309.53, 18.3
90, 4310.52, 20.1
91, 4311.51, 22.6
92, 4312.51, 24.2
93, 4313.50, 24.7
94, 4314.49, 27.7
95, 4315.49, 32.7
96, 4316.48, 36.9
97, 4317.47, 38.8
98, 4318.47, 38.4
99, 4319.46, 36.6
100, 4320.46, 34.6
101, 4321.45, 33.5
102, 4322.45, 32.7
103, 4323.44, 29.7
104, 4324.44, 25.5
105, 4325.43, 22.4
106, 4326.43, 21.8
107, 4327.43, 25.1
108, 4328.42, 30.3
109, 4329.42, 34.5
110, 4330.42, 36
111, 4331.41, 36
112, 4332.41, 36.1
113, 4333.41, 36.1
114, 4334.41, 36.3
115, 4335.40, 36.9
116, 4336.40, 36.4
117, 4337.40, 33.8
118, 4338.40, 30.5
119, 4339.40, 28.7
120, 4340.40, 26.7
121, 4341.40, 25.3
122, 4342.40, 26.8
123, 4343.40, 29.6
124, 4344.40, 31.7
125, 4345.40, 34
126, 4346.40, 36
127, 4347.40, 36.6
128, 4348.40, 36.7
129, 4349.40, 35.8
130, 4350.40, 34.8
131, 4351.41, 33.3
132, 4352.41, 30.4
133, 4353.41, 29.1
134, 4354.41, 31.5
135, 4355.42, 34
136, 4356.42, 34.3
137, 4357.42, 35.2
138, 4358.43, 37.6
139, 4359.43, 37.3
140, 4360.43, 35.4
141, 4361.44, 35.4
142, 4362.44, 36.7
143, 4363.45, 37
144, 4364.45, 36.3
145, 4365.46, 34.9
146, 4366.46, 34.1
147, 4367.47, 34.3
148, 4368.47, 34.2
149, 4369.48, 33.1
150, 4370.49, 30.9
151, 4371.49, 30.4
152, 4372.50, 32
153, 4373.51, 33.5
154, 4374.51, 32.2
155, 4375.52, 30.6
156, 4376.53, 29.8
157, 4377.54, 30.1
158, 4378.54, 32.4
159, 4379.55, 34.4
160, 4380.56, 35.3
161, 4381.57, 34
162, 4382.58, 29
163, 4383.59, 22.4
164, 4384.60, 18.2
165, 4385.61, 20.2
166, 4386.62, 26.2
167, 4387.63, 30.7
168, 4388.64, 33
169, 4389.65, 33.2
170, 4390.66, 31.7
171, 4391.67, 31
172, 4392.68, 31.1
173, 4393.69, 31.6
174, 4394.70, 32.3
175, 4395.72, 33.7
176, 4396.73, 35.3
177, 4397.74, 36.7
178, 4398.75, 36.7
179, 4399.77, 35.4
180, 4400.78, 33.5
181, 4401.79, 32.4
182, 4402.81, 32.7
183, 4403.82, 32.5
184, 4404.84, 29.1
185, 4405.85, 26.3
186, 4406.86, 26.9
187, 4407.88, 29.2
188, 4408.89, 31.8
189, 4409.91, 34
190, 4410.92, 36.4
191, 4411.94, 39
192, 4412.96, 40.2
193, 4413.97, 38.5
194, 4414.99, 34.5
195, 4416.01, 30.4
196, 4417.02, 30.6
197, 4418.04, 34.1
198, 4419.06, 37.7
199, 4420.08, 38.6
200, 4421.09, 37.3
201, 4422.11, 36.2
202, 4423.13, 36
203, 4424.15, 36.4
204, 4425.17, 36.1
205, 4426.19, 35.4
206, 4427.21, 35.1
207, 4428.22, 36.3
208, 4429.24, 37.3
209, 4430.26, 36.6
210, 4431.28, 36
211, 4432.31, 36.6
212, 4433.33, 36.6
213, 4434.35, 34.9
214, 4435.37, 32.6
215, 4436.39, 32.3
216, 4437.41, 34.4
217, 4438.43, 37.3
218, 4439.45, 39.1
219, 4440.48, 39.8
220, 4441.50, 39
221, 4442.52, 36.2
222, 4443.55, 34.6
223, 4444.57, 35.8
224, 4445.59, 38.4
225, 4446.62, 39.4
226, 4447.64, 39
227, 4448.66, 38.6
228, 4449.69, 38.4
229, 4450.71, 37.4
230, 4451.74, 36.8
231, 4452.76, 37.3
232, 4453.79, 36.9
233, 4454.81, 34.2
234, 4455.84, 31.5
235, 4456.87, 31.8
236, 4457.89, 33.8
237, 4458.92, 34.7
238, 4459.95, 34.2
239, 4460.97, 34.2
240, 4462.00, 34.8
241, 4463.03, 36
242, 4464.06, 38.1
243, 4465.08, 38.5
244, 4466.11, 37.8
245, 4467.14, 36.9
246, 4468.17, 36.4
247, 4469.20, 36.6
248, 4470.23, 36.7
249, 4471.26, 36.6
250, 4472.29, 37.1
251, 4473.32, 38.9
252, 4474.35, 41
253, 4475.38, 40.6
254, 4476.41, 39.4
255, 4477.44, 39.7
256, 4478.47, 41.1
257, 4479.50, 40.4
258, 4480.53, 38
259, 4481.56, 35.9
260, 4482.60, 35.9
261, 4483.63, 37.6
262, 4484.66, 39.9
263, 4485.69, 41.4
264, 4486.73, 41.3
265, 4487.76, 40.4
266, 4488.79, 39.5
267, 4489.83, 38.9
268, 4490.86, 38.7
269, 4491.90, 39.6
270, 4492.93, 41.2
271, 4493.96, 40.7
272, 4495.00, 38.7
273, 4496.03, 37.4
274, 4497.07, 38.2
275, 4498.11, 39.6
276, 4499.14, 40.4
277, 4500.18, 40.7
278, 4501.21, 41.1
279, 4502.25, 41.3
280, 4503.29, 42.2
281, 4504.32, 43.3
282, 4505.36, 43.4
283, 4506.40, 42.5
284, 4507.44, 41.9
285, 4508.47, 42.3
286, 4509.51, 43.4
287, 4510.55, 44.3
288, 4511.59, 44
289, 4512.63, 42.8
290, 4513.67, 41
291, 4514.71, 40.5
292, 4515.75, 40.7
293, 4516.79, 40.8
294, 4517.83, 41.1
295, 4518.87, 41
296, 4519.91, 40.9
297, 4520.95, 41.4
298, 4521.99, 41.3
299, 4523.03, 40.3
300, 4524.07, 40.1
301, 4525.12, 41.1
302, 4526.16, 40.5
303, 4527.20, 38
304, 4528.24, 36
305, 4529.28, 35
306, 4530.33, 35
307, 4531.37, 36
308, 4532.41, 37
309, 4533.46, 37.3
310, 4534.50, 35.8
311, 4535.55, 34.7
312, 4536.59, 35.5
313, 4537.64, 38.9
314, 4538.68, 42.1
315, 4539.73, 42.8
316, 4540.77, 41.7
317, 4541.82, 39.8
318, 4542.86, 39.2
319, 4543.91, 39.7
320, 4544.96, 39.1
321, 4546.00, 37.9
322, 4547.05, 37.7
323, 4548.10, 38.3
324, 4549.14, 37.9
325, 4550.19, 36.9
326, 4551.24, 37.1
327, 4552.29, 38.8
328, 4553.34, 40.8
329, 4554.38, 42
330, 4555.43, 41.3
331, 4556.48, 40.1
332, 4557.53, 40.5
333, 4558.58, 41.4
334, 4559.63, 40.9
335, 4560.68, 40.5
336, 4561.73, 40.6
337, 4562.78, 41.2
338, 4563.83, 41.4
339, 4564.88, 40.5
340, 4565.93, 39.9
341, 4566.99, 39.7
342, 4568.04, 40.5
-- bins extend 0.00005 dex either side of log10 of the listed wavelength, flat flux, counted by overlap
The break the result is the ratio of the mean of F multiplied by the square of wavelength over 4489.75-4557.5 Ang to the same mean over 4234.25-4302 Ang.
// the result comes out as 1.5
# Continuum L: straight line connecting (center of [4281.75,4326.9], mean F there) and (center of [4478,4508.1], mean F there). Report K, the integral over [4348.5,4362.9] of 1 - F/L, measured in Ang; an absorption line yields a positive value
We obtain -1.68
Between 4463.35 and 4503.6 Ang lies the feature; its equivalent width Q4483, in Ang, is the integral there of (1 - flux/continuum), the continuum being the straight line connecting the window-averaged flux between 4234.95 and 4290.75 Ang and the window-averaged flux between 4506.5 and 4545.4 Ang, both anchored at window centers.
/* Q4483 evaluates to -0.9 Ang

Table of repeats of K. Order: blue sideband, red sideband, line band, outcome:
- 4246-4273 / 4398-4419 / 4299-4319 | 3.87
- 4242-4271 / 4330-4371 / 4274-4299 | 2.87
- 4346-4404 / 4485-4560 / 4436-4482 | -0.25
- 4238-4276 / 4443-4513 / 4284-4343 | 6.85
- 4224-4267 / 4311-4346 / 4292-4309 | 3.09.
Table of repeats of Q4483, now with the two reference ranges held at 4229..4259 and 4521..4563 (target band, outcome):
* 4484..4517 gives -2.75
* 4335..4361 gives 0.33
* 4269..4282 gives 1.77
